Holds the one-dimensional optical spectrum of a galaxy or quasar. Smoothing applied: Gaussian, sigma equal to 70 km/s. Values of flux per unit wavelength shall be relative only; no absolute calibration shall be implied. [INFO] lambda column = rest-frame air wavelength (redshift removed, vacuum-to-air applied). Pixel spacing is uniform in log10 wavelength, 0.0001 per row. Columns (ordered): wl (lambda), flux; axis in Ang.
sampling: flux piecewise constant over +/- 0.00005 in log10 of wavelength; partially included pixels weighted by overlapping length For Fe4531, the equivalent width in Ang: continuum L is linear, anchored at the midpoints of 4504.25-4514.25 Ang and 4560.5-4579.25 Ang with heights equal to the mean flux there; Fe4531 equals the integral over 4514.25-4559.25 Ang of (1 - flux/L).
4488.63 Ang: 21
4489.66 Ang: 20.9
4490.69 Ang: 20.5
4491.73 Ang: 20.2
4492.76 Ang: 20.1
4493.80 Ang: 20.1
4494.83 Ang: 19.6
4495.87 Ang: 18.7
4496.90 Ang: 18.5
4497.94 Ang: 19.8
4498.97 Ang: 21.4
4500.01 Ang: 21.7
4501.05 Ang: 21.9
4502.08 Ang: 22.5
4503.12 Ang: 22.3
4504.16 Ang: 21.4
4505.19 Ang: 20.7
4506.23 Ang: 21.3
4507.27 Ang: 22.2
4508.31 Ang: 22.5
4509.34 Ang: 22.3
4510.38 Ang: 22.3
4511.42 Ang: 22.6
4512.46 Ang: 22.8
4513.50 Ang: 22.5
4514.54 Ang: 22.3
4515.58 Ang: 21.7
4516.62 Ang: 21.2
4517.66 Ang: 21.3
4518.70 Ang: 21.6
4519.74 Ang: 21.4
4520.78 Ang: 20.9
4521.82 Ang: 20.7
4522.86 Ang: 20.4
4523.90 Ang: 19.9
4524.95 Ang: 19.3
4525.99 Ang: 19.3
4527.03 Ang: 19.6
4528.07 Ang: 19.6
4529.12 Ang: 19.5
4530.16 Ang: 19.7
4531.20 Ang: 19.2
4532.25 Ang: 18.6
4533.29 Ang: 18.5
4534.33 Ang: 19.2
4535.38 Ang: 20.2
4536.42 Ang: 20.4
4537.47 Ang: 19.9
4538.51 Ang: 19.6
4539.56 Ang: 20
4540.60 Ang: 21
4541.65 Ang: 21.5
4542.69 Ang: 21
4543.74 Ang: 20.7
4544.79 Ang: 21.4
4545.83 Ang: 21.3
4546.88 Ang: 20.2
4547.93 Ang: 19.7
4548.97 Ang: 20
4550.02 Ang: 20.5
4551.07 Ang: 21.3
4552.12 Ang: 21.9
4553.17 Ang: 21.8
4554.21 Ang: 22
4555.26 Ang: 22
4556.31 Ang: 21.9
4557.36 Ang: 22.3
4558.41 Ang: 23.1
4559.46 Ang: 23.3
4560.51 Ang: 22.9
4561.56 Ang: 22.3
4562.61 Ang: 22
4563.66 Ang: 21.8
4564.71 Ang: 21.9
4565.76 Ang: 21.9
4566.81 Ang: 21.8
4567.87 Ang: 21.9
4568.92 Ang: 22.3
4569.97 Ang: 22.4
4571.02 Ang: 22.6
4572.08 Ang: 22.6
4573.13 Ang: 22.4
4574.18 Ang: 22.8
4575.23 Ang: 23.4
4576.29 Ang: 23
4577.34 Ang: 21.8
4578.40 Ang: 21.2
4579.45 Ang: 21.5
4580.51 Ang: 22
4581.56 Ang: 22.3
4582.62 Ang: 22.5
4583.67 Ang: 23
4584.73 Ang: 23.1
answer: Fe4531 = 3.1 Ang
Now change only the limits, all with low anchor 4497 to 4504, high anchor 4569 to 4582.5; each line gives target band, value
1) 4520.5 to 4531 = 0.9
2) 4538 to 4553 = 0.8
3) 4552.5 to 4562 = -0.1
